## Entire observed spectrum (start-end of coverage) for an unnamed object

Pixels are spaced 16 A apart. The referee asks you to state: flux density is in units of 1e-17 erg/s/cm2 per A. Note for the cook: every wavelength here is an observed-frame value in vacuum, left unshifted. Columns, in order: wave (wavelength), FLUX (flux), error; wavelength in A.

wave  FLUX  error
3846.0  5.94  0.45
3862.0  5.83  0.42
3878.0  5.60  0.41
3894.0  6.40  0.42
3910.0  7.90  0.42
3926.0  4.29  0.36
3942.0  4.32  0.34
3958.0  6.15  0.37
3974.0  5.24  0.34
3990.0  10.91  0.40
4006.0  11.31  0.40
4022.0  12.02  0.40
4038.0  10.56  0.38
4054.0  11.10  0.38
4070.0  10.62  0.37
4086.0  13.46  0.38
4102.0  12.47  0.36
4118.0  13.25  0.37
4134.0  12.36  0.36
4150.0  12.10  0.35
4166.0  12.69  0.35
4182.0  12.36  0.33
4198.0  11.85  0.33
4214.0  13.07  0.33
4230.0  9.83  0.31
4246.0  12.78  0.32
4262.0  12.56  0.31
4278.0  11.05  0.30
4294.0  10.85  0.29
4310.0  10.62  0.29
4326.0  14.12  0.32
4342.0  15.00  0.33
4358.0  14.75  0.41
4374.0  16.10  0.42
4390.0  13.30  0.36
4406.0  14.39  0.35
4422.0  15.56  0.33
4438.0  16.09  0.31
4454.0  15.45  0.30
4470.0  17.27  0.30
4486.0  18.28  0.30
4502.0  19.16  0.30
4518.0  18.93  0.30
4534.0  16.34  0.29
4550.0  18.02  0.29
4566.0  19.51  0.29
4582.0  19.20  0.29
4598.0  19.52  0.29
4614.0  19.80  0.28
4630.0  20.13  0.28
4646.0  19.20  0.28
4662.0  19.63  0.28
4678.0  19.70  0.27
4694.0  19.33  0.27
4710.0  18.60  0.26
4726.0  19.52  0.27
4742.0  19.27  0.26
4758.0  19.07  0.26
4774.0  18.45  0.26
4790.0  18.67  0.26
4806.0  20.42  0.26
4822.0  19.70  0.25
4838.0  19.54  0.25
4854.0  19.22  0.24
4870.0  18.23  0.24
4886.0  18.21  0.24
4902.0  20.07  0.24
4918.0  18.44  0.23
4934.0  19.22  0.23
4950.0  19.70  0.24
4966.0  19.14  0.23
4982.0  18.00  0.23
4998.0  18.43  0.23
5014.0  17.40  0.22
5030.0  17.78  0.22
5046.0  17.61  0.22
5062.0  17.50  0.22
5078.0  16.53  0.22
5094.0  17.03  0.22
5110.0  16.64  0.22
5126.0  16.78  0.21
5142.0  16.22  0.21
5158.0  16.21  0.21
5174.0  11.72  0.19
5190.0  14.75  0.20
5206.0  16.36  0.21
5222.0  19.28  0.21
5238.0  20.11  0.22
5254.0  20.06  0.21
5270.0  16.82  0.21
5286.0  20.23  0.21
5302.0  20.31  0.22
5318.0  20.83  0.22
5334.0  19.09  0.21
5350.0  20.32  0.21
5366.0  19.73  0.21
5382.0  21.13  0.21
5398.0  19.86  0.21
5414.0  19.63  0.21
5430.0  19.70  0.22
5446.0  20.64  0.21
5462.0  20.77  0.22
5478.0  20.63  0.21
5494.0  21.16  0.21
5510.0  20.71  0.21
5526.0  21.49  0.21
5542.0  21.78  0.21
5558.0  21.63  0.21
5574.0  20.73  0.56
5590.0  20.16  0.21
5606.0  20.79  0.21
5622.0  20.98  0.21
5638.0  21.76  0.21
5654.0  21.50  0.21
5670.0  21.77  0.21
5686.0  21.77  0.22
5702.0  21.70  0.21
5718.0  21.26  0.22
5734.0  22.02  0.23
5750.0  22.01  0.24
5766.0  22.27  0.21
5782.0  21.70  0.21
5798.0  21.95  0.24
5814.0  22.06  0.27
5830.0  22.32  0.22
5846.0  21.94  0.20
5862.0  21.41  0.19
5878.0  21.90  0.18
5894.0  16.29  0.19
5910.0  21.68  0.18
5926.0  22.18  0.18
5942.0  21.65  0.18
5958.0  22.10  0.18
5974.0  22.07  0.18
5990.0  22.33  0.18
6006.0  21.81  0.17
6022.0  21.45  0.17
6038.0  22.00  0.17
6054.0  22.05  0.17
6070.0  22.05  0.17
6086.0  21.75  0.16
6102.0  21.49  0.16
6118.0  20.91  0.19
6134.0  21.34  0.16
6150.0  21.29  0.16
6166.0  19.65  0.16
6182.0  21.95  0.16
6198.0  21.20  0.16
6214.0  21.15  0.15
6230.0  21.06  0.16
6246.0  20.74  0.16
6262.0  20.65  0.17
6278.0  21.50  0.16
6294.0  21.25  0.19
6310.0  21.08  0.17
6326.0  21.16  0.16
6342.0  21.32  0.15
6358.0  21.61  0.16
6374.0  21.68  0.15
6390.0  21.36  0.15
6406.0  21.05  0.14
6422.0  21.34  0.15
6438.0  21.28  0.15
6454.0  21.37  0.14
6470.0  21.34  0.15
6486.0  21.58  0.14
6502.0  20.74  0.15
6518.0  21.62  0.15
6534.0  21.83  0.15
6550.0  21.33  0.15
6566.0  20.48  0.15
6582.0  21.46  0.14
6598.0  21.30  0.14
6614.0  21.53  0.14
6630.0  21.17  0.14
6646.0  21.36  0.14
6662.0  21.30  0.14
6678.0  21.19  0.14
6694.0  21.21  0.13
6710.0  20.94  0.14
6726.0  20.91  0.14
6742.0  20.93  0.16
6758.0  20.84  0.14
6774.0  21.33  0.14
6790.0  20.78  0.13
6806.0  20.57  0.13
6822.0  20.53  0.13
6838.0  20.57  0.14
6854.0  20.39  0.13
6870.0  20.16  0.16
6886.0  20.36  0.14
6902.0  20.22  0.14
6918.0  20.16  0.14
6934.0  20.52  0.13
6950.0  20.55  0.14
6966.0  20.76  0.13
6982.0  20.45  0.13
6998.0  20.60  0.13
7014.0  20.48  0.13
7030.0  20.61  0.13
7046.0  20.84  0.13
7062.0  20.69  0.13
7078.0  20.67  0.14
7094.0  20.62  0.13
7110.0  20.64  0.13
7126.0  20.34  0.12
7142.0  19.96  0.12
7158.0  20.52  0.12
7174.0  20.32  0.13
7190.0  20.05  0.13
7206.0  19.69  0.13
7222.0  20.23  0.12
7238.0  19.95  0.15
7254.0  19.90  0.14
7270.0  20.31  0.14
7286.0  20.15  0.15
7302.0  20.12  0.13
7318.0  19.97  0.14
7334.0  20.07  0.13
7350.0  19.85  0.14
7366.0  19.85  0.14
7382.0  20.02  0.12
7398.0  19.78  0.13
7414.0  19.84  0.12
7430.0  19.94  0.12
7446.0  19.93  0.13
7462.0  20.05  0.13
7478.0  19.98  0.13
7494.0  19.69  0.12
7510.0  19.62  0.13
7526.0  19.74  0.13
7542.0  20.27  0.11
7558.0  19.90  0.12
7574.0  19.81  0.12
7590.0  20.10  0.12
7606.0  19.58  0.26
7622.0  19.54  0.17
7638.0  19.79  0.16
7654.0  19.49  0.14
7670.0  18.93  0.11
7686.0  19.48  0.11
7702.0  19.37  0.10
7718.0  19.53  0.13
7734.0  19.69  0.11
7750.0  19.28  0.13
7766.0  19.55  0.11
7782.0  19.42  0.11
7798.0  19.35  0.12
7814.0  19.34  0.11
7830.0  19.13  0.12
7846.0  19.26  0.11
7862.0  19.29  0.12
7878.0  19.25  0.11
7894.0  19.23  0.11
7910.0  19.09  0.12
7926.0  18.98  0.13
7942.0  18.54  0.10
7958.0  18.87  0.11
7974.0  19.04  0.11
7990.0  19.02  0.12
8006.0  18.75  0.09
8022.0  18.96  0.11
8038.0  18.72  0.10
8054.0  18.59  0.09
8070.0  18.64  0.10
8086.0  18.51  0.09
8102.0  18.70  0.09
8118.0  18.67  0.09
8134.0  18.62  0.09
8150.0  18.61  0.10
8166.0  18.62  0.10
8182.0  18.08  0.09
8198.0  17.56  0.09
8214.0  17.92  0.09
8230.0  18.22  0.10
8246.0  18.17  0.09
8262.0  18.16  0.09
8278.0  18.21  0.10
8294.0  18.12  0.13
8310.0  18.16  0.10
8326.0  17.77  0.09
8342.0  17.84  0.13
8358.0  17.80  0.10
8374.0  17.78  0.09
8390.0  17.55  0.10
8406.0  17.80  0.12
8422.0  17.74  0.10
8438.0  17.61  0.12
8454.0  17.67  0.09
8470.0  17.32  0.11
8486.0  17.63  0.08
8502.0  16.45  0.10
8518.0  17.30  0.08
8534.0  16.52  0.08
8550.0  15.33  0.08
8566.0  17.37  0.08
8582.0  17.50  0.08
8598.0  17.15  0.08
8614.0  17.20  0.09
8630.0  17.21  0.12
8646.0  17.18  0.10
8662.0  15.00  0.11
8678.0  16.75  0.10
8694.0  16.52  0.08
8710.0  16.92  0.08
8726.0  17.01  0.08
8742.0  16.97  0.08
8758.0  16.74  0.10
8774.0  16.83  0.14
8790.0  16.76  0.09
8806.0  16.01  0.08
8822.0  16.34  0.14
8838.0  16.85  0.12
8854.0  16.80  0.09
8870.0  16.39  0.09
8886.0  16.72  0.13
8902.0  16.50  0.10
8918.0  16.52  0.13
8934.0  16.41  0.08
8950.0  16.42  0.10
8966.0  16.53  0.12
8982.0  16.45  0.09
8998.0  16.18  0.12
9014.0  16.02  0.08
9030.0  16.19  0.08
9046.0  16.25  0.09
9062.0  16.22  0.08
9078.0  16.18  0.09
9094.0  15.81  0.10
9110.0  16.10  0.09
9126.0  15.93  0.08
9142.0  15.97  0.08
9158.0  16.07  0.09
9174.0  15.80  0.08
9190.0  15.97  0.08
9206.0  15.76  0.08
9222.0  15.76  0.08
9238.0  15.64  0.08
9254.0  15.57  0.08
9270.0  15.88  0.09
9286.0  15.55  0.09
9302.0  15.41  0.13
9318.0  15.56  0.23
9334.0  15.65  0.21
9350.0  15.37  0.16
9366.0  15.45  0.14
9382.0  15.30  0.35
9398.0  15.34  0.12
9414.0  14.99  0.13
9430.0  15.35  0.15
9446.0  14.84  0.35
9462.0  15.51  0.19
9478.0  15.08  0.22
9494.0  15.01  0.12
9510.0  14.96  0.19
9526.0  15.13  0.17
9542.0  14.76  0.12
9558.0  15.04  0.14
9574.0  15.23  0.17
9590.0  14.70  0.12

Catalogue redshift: 0.00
